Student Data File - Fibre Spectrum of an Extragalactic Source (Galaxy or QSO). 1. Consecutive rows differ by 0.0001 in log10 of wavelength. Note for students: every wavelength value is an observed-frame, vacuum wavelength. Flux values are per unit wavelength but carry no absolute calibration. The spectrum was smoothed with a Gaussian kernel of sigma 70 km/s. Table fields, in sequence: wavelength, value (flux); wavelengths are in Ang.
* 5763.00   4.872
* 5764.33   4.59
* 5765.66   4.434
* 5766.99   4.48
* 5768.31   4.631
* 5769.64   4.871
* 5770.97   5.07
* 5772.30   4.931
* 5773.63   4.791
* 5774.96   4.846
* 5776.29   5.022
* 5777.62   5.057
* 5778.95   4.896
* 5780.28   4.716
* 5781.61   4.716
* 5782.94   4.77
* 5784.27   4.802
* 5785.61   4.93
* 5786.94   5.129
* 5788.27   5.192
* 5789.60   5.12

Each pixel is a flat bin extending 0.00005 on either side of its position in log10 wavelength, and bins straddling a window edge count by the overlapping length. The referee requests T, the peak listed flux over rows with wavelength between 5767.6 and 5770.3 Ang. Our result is 4.871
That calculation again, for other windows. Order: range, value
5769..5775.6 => 5.07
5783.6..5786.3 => 4.93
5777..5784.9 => 5.057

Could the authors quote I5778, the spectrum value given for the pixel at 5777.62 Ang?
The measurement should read 5.057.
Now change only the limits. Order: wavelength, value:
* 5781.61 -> 4.716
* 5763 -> 4.872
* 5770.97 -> 5.07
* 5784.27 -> 4.802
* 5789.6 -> 5.12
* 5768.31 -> 4.631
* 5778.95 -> 4.896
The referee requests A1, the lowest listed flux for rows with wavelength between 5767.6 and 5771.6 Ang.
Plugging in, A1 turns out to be 4.631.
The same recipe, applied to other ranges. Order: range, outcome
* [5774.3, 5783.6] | 4.716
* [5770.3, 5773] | 4.931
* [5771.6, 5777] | 4.791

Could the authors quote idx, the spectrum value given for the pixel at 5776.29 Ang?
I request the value 5.022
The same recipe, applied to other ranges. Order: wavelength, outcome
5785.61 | 4.93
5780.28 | 4.716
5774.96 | 4.846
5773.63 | 4.791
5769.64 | 4.871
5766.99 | 4.48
